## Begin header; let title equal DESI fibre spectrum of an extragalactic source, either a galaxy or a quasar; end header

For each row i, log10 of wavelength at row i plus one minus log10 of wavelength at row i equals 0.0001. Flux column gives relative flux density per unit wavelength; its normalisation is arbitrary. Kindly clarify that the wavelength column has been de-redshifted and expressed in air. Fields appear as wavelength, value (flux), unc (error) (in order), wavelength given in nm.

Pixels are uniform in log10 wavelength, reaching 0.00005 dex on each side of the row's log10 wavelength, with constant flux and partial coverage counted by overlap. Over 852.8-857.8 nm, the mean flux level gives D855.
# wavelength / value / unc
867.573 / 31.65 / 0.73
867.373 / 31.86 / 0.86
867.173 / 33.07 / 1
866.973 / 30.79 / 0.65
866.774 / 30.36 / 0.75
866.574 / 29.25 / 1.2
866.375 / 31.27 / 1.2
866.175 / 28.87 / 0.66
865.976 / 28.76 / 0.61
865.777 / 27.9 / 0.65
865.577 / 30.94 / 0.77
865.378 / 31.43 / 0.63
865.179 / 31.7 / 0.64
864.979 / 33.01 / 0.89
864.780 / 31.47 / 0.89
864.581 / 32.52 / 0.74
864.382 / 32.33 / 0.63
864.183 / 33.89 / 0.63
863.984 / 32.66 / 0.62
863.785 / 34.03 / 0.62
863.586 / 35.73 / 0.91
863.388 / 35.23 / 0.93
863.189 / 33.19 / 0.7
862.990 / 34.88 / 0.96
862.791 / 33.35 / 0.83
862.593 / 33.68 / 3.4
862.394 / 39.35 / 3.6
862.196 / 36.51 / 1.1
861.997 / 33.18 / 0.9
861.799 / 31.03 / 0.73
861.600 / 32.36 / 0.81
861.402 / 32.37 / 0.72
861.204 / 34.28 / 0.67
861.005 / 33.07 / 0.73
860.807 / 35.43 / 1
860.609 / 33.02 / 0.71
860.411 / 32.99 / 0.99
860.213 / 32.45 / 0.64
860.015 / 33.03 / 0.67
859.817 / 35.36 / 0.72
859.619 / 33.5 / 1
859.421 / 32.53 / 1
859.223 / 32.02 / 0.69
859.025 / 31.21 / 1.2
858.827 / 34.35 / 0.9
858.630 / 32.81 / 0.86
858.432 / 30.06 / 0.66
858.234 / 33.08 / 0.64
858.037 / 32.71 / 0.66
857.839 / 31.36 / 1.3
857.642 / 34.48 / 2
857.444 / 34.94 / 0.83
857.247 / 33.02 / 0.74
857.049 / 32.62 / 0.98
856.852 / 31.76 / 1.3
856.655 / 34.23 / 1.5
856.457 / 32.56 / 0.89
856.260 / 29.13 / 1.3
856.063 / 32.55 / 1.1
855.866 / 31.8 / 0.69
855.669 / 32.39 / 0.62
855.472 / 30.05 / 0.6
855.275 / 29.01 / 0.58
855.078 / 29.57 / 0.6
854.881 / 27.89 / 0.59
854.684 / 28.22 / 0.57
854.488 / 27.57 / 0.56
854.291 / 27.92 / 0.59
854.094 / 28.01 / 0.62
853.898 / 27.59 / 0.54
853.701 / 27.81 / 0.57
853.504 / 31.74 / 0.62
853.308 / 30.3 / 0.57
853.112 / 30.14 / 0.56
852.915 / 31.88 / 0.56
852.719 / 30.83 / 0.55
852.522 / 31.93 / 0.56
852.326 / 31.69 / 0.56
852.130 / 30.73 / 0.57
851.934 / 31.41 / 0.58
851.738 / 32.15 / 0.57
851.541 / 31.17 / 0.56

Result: 30.7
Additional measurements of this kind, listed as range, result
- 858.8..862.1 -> 33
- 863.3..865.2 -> 33.3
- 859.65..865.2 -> 33.7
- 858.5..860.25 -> 33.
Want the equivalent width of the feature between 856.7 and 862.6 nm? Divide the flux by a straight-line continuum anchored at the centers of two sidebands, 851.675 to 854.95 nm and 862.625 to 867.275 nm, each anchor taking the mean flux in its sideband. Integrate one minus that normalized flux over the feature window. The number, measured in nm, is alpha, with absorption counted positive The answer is -0.42 nm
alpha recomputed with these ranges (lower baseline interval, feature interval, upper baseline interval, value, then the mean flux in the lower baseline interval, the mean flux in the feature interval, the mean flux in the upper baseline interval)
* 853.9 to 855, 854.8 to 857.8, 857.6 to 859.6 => -0.18 nm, 27.9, 31.7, 32.4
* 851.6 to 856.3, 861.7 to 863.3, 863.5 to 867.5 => -0.16 nm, 30.1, 34.4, 31.6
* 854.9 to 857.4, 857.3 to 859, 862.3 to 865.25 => -0.04 nm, 31.5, 32.9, 33.8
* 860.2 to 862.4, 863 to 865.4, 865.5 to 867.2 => -0.13 nm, 33.7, 33.2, 30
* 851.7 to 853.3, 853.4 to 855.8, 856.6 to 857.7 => 0.24 nm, 31.3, 29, 33.4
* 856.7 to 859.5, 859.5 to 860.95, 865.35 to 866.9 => -0.08 nm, 32.7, 33.7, 29.8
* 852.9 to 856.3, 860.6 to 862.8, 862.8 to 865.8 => -0.14 nm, 29.6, 34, 32.9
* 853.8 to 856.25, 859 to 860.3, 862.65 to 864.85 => -0.06 nm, 29.4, 33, 33.6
